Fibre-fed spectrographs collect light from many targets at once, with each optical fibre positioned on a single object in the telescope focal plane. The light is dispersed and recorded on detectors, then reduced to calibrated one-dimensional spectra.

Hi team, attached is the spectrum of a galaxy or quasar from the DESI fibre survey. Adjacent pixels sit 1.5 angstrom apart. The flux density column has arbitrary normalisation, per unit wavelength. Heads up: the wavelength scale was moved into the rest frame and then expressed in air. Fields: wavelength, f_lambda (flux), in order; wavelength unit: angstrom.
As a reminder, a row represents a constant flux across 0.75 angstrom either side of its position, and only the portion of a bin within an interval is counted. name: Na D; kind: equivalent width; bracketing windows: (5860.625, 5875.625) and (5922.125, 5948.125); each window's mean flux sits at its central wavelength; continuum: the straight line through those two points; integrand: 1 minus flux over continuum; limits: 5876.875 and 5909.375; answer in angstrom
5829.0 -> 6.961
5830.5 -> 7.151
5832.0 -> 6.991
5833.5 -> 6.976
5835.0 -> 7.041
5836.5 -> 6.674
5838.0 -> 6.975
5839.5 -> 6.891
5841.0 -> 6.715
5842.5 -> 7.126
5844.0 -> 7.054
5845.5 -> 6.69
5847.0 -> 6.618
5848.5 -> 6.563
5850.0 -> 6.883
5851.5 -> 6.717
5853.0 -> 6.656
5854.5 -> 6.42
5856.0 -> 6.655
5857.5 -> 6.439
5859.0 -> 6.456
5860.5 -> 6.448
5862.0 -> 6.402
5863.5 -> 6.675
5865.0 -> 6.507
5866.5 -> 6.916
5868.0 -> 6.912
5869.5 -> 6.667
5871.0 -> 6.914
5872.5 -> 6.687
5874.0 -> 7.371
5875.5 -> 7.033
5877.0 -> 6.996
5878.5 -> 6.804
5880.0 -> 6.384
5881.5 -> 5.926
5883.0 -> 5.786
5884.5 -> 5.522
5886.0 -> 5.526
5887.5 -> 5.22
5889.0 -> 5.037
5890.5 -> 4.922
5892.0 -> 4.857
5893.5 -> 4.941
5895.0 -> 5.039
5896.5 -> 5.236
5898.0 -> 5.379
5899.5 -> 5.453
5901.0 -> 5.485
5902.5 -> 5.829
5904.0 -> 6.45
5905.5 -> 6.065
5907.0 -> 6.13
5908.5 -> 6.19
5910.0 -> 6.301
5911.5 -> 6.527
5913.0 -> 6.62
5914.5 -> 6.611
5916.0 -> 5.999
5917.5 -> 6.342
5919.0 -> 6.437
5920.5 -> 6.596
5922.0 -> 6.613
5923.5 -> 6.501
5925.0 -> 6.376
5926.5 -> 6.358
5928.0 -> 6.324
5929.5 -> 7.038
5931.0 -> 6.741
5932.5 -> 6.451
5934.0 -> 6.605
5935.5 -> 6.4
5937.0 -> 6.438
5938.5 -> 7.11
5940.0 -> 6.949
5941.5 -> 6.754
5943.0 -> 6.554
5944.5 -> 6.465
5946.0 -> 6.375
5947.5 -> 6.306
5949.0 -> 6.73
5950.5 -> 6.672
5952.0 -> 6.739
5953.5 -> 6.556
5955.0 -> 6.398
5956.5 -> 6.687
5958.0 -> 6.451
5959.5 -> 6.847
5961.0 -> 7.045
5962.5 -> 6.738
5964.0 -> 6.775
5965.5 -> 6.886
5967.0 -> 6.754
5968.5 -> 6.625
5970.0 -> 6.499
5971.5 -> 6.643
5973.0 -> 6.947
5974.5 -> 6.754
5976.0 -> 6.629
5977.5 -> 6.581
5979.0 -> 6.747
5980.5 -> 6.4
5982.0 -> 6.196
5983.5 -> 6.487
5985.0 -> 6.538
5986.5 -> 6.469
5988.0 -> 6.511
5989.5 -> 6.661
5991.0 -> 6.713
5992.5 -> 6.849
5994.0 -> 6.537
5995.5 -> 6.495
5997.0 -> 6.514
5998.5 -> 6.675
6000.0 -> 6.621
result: 5.0 angstrom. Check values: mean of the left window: 6.78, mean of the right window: 6.58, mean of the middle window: 5.67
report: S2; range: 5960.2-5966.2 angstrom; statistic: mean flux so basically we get 6.86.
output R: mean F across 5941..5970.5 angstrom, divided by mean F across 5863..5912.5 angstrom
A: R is 1.10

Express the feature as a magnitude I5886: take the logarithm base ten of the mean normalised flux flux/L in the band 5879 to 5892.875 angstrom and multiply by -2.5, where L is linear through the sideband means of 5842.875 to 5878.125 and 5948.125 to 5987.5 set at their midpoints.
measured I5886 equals 0.22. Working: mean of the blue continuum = 6.73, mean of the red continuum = 6.64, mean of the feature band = 5.48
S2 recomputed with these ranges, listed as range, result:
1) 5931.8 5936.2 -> 6.49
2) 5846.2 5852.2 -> 6.7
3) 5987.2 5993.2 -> 6.68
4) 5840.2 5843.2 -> 6.92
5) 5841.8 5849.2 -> 6.81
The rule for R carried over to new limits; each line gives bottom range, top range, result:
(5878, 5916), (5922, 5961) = 1.14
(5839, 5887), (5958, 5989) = 1.01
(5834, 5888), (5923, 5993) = 1.00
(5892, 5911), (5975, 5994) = 1.15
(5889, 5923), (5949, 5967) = 1.14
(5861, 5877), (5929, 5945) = 0.98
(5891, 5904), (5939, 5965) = 1.25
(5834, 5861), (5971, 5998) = 0.98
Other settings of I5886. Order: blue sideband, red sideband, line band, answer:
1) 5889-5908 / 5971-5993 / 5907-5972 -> -0.095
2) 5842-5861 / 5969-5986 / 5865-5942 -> 0.068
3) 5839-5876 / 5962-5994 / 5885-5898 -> 0.293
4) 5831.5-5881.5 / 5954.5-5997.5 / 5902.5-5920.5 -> 0.062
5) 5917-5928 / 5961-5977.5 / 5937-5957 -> -0.005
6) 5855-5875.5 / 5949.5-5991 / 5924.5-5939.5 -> 0.011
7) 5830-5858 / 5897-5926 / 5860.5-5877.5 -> -0.037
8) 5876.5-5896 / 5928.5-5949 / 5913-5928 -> -0.028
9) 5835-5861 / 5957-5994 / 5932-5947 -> 0.010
